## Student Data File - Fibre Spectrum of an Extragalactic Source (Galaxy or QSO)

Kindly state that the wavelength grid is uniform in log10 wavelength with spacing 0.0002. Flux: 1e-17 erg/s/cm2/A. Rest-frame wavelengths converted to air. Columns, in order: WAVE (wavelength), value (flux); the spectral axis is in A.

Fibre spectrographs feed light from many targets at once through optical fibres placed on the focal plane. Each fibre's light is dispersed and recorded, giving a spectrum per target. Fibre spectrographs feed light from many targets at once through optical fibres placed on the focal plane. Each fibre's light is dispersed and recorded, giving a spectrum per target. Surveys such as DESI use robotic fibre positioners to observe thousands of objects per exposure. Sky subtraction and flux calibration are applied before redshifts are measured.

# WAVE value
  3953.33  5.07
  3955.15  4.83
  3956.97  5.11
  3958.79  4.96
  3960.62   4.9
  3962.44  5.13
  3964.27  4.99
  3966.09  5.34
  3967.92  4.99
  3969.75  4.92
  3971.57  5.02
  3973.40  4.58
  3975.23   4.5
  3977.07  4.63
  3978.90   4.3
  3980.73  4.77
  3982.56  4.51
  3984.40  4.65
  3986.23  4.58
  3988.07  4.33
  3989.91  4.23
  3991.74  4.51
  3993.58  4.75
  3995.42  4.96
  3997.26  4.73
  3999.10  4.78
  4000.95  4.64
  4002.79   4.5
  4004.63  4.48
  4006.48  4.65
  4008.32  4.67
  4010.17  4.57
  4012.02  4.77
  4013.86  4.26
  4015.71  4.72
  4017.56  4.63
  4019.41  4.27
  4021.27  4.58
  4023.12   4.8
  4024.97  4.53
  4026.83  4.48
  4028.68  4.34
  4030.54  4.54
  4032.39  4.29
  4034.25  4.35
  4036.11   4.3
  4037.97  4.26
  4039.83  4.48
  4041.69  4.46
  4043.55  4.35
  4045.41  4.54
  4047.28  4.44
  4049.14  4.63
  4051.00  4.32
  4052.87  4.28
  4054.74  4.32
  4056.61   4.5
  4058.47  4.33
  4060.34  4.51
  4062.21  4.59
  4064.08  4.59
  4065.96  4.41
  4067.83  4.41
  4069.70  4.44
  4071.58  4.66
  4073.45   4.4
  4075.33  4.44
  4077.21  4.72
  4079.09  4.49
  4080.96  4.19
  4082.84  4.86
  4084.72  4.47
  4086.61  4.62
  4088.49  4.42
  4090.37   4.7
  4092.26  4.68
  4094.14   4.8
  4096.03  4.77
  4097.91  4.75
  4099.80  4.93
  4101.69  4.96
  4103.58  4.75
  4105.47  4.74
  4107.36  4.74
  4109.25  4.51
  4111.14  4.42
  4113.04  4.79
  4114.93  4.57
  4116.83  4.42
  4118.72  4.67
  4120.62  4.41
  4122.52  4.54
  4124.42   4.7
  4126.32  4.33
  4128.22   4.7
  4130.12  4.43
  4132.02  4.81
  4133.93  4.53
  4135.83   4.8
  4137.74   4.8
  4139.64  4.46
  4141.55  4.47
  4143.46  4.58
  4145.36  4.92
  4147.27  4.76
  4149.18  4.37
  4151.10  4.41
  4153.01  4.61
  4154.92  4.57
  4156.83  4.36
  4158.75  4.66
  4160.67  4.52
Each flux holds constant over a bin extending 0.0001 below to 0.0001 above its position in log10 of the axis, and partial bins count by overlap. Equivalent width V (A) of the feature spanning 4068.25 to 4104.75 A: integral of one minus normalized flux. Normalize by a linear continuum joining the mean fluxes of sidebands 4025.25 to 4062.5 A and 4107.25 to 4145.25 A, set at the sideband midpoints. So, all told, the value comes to -1.0 A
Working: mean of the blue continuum 4.41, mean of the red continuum 4.59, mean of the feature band 4.63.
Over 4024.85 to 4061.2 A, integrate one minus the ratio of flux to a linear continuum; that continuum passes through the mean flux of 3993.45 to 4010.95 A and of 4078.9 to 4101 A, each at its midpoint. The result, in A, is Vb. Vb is 2.0 A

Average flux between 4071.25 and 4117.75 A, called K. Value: 4.63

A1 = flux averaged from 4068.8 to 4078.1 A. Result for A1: 4.53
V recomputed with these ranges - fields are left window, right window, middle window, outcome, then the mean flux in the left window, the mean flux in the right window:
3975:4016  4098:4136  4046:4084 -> 1.1 A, 4.59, 4.64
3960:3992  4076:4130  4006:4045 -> 1.6 A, 4.72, 4.63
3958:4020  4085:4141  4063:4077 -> 0.5 A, 4.68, 4.64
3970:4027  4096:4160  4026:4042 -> 0.8 A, 4.6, 4.62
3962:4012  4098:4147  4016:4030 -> 0.4 A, 4.69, 4.64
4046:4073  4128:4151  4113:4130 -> 0.1 A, 4.46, 4.62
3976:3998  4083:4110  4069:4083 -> 0.5 A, 4.58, 4.71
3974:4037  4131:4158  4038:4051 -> 0.3 A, 4.55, 4.6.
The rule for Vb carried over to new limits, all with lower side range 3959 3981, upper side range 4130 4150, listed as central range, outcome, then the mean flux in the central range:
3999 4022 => 1.08 A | 4.57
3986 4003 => 0.74 A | 4.61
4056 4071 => 0.81 A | 4.48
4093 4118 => -0.11 A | 4.7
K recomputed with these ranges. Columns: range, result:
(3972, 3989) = 4.55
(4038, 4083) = 4.46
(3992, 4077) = 4.51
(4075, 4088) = 4.54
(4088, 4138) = 4.65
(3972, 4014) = 4.59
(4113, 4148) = 4.61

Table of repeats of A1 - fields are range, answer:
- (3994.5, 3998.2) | 4.85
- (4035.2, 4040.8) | 4.35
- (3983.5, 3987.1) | 4.62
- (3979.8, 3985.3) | 4.64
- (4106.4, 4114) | 4.62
